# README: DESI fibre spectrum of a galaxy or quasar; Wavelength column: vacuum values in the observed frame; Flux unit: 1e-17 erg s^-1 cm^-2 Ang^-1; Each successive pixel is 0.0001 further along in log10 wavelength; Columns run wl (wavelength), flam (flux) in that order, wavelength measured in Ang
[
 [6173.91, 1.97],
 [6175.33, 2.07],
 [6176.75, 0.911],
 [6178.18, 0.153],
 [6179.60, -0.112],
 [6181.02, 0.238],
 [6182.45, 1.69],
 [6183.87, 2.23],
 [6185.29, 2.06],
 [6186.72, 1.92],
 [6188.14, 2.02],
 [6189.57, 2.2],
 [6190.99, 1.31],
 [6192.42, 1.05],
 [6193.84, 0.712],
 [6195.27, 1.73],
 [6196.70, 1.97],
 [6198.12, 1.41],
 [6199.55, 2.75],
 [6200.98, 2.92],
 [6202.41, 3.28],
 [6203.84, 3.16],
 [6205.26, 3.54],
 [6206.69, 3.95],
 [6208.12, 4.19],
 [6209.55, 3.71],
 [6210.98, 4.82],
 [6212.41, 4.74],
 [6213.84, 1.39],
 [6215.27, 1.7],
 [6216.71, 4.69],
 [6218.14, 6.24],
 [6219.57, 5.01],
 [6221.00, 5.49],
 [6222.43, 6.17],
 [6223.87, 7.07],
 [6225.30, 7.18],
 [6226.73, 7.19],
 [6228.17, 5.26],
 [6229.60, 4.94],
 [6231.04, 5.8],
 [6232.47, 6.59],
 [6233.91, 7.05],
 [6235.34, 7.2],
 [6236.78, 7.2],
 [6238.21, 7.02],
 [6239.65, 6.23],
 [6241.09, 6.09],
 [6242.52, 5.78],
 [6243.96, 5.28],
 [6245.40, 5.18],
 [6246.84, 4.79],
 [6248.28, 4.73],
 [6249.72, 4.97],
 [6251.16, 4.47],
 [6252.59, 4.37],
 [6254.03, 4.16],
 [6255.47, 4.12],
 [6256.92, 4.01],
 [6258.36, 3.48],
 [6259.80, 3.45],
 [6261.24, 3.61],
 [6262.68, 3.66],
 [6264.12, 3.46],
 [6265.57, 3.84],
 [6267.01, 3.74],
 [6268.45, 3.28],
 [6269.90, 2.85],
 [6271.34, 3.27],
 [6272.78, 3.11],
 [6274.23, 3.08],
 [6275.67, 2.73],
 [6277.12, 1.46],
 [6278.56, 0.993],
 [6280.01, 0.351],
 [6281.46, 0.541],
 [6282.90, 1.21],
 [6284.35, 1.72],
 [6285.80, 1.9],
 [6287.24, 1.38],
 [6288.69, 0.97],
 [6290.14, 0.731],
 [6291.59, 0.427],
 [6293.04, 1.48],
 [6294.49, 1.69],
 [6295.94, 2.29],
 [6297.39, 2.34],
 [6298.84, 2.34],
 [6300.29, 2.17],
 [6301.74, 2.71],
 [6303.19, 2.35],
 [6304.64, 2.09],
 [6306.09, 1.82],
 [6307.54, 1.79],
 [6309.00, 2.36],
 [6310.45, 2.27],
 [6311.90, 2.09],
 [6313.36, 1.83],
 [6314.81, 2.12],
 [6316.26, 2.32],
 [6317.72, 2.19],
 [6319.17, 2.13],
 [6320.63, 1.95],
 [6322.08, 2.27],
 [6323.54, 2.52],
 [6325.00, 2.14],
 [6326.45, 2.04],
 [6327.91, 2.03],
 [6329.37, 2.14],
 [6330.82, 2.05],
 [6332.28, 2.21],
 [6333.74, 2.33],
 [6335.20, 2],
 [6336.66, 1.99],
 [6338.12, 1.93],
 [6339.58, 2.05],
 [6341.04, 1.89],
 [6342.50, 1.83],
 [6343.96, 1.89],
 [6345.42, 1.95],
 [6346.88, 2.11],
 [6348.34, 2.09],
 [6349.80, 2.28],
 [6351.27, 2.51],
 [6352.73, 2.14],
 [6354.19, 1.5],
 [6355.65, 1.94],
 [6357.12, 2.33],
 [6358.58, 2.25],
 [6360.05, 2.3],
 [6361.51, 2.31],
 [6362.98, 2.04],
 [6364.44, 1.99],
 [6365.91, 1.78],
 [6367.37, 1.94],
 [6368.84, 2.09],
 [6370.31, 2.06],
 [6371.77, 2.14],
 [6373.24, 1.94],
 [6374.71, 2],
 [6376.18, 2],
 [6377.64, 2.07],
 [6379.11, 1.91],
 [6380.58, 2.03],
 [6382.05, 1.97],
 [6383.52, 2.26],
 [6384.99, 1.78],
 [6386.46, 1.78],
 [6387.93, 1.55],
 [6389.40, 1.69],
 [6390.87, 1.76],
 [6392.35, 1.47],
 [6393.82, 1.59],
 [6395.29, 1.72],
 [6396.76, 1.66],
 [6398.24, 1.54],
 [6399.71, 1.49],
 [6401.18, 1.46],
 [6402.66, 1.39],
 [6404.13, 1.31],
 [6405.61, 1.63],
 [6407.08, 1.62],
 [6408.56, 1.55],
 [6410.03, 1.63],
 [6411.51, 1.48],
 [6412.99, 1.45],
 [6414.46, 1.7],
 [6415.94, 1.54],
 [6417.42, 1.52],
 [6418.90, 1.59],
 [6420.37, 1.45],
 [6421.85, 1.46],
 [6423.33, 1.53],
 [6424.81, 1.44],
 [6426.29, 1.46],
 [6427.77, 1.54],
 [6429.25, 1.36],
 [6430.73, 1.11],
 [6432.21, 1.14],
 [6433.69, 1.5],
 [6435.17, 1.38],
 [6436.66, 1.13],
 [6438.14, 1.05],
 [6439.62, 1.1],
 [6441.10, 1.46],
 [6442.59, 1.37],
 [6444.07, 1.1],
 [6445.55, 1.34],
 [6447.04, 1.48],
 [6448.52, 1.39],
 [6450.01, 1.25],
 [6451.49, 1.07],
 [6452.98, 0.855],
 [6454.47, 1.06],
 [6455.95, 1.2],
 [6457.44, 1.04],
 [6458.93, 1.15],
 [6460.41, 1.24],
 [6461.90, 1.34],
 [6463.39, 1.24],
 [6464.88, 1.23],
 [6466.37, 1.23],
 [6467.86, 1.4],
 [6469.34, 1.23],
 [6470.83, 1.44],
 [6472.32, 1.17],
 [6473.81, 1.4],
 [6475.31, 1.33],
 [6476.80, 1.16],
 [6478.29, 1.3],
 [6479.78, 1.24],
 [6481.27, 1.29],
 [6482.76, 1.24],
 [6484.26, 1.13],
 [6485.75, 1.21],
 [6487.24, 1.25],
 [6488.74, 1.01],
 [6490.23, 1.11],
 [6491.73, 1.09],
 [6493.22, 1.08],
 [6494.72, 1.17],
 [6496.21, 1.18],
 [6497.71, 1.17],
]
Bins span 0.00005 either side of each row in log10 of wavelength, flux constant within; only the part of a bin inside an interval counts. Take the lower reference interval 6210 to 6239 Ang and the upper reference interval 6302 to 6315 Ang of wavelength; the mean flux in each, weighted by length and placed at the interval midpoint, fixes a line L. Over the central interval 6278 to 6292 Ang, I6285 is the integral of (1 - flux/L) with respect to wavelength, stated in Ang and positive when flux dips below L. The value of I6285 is 9.3 Ang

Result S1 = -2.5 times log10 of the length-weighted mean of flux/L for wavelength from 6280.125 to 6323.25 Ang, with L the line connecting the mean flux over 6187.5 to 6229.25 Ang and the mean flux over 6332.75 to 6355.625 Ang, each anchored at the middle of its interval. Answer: 0.345 mag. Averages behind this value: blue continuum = 3.7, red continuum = 2.03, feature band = 1.83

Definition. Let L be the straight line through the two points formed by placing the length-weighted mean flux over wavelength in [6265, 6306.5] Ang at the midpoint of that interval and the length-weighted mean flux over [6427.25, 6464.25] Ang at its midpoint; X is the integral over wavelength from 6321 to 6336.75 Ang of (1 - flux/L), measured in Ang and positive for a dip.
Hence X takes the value -3.0 Ang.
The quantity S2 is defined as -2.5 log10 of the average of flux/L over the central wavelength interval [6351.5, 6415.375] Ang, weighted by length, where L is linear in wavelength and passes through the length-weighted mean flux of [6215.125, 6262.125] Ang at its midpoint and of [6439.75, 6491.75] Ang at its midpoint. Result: 0.44 mag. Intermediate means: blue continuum 5.39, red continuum 1.23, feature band 1.82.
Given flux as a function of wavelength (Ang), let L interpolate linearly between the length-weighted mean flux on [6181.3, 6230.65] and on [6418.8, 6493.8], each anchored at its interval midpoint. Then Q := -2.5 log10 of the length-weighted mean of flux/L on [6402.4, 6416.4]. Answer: 0.098 mag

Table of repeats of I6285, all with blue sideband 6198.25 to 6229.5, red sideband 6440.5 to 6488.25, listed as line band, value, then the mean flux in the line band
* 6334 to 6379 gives 9.77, 2.05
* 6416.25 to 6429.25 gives 2.07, 1.49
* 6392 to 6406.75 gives 3.88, 1.53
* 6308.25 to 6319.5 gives 3.57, 2.16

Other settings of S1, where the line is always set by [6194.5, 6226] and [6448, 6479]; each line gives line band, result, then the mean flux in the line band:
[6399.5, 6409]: 0.24 mag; 1.49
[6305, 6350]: 0.28 mag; 2.08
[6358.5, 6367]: 0.11 mag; 2.09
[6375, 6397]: 0.13 mag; 1.82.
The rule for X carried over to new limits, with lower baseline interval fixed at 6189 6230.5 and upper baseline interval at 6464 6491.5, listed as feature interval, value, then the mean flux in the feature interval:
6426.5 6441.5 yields 3.4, 1.28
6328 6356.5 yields 5.5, 2.04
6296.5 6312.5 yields 3.8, 2.21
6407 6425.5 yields 3.0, 1.53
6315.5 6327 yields 2.3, 2.2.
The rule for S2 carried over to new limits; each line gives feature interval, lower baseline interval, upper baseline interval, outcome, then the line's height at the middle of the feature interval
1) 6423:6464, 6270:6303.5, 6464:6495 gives 0.064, 1.33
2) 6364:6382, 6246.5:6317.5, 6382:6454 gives -0.094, 1.83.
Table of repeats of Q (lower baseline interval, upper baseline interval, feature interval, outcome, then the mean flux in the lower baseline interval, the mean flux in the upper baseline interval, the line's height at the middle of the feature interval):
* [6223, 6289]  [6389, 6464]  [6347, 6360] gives 0.20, 4.17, 1.39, 2.58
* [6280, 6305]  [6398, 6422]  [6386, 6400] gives -0.06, 1.62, 1.52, 1.53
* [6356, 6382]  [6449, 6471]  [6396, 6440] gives 0.11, 2.06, 1.19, 1.6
